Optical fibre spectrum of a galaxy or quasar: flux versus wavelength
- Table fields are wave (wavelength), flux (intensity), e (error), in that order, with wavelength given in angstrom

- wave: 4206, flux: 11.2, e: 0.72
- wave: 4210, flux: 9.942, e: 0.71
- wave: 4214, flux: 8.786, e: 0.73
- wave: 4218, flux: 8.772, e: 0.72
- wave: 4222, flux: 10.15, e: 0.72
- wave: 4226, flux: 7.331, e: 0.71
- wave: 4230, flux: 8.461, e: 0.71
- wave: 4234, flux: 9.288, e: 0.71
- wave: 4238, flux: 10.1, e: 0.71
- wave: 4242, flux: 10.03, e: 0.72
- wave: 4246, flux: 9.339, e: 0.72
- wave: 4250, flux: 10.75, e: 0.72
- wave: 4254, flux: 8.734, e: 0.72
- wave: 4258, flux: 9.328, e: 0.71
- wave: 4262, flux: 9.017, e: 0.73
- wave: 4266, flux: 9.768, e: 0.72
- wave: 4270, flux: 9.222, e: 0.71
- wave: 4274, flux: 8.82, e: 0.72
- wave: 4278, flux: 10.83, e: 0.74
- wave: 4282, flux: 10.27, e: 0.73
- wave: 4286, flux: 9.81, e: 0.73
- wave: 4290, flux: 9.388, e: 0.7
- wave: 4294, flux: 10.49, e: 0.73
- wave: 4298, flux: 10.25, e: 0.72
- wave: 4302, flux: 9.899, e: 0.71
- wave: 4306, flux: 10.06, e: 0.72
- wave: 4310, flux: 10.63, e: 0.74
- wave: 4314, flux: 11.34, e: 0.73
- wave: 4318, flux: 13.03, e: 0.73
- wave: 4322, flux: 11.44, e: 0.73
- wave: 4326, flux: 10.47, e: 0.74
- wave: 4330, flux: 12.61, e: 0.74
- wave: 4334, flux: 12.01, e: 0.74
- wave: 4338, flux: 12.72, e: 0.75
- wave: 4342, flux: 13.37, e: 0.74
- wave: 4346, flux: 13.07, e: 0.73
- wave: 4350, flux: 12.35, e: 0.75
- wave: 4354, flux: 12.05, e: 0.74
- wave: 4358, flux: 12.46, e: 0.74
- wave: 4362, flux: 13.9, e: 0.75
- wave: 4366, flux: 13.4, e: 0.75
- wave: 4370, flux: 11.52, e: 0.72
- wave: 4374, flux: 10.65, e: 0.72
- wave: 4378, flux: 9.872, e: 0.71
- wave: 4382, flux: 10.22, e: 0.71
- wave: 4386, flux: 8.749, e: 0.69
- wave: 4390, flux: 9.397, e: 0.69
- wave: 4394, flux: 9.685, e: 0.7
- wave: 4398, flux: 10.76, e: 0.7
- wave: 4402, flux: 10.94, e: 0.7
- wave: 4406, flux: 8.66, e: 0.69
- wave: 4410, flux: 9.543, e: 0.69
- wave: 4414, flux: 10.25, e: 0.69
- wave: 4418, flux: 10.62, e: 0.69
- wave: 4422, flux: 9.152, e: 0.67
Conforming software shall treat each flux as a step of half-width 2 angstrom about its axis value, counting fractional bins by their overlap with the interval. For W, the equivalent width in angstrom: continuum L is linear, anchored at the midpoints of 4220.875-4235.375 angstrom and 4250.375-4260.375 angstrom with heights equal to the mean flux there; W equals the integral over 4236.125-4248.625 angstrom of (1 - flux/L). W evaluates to -1.17 angstrom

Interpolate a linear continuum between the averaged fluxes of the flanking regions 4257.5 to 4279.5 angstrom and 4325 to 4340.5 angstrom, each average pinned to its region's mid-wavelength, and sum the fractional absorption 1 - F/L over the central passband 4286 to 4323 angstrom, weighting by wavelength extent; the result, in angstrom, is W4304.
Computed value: 1.02 angstrom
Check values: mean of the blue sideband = 9.48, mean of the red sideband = 12.1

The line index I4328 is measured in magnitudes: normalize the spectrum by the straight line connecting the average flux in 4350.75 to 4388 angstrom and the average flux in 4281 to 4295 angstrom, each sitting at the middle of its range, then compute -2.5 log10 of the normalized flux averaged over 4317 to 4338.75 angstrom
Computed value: -0.12 mag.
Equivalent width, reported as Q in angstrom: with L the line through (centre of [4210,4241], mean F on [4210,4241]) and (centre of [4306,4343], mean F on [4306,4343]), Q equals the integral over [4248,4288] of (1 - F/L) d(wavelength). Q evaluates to 2.3 angstrom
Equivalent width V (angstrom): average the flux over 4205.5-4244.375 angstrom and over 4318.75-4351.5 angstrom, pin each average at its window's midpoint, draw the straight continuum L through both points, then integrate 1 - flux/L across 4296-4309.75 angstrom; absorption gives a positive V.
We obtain 1.5 angstrom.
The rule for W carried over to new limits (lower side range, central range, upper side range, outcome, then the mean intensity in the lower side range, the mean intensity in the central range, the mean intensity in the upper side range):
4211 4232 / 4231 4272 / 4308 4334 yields 0.31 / 8.76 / 9.53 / 11.6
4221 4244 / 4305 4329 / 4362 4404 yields -2.97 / 9.19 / 11.3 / 10.7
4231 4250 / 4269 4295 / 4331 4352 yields 2.67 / 9.74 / 9.83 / 12.7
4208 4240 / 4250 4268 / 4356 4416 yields 0.11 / 9.1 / 9.38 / 10.7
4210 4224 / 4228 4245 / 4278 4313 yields 0.15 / 9.34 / 9.46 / 10.2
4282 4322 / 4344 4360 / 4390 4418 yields -3.42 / 10.6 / 12.5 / 9.98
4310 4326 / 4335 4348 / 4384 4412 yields -2.29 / 11.6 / 13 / 9.68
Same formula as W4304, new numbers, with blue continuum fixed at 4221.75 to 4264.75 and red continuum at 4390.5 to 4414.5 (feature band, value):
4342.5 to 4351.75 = -2.98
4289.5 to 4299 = -0.63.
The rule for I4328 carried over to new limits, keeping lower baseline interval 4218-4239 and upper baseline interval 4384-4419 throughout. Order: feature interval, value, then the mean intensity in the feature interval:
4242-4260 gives -0.06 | 9.59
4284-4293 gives -0.05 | 9.7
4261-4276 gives 0.00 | 9.22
